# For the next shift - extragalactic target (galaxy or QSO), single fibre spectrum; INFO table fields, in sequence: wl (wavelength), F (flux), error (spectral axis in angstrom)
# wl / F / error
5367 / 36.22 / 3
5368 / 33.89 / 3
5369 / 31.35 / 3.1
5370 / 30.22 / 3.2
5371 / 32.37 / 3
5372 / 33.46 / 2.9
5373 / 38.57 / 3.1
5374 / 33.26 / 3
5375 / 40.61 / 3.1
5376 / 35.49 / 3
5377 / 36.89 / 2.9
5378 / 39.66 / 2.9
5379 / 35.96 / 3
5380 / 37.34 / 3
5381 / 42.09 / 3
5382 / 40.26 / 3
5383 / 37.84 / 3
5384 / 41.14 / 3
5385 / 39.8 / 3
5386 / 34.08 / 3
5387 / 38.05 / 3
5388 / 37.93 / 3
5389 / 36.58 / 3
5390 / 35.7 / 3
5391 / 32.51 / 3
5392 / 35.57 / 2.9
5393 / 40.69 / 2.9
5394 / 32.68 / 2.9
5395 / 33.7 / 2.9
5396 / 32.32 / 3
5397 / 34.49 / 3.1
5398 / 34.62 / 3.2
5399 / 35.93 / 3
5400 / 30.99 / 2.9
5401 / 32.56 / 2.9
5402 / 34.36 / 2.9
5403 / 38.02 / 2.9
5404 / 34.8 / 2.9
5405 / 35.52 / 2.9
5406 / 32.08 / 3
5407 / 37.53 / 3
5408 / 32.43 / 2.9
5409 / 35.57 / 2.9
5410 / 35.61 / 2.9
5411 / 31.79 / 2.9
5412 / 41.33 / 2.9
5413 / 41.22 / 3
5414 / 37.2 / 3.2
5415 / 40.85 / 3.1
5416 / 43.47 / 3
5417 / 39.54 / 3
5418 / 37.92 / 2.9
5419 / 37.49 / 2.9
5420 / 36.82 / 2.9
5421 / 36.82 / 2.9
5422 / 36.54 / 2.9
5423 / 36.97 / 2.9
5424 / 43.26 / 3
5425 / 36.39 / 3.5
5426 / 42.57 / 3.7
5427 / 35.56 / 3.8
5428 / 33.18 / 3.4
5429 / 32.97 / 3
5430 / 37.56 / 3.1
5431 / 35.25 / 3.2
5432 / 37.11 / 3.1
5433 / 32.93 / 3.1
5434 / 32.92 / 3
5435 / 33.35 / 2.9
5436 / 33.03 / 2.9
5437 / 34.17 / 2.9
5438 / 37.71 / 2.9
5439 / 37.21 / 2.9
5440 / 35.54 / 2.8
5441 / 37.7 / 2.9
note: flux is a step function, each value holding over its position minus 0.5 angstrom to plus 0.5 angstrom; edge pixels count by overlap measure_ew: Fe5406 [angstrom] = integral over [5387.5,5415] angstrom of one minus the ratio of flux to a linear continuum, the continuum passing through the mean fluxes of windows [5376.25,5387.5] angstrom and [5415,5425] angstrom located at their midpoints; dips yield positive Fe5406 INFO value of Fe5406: 2.2 angstrom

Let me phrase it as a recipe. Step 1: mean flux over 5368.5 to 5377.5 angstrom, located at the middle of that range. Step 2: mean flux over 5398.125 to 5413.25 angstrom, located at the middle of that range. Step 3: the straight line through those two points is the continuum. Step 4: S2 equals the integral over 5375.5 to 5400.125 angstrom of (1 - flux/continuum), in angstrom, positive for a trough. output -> -1.17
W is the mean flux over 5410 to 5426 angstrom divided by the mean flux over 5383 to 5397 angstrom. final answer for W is 1.06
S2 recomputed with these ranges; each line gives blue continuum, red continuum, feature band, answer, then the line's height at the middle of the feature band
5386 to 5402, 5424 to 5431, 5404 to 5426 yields -0.9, 36.1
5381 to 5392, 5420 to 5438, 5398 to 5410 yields 0.8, 36.9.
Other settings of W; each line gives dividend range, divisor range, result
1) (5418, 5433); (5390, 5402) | 1.08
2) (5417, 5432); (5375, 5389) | 0.97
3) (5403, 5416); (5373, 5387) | 0.96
